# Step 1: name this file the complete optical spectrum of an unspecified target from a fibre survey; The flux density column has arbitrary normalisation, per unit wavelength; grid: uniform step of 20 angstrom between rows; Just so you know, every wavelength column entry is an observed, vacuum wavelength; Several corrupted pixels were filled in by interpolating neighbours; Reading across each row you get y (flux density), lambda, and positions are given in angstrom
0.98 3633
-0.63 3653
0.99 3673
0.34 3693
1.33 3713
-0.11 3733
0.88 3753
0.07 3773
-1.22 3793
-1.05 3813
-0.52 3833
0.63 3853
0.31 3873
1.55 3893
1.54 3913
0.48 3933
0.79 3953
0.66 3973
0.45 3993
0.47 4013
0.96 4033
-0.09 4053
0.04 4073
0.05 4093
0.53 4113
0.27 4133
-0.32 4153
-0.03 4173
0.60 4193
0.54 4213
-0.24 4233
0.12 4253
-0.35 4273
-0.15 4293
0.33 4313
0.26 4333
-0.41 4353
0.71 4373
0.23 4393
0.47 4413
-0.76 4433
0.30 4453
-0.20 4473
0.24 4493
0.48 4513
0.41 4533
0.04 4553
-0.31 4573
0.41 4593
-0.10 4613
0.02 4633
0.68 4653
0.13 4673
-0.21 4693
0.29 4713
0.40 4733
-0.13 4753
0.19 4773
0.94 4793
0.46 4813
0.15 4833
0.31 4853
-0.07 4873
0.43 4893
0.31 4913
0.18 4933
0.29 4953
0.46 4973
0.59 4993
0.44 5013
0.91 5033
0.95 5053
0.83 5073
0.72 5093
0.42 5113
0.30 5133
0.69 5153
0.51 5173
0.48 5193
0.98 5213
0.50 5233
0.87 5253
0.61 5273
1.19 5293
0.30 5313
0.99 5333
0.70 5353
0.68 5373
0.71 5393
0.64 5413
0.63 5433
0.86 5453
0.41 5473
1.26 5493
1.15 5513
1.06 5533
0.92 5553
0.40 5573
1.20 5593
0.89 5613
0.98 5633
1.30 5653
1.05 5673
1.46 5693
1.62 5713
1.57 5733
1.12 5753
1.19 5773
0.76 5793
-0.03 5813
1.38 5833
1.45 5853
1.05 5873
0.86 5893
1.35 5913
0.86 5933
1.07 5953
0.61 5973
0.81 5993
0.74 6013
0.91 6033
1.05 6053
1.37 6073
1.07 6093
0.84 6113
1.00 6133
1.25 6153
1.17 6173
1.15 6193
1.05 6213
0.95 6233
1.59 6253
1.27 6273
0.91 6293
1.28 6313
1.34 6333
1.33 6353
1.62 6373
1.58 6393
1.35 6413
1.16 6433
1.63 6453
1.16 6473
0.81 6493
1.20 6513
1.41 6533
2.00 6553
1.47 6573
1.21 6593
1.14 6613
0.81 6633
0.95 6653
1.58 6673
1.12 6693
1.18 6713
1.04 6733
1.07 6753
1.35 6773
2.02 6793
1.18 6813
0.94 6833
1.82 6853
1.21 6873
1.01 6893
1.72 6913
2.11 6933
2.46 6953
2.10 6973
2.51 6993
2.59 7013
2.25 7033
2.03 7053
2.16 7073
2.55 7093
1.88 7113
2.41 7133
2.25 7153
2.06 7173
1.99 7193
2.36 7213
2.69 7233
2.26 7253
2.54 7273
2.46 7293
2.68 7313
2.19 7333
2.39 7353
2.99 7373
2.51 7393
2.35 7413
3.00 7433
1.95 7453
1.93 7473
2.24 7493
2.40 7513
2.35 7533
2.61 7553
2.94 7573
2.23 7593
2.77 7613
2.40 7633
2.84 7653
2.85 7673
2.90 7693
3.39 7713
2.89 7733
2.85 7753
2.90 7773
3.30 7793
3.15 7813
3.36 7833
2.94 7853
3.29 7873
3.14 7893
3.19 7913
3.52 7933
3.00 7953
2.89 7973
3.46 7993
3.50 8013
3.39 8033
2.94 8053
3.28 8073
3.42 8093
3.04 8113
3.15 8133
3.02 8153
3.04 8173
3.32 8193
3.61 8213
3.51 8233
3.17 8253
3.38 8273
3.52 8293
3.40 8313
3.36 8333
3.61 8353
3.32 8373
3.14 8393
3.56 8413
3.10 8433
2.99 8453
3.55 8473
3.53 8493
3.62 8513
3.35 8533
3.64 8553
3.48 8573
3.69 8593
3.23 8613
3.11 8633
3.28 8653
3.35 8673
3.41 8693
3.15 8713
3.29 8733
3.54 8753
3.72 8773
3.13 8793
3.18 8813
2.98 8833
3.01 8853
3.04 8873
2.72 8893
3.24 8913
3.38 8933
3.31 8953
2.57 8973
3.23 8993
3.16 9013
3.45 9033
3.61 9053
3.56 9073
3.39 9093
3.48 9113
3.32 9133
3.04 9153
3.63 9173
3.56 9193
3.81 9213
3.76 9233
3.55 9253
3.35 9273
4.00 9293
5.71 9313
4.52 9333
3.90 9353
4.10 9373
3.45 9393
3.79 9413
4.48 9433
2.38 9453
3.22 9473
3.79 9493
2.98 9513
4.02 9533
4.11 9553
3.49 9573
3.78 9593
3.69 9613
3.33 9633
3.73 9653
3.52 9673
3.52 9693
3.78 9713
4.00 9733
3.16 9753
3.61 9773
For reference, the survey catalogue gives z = 0.735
